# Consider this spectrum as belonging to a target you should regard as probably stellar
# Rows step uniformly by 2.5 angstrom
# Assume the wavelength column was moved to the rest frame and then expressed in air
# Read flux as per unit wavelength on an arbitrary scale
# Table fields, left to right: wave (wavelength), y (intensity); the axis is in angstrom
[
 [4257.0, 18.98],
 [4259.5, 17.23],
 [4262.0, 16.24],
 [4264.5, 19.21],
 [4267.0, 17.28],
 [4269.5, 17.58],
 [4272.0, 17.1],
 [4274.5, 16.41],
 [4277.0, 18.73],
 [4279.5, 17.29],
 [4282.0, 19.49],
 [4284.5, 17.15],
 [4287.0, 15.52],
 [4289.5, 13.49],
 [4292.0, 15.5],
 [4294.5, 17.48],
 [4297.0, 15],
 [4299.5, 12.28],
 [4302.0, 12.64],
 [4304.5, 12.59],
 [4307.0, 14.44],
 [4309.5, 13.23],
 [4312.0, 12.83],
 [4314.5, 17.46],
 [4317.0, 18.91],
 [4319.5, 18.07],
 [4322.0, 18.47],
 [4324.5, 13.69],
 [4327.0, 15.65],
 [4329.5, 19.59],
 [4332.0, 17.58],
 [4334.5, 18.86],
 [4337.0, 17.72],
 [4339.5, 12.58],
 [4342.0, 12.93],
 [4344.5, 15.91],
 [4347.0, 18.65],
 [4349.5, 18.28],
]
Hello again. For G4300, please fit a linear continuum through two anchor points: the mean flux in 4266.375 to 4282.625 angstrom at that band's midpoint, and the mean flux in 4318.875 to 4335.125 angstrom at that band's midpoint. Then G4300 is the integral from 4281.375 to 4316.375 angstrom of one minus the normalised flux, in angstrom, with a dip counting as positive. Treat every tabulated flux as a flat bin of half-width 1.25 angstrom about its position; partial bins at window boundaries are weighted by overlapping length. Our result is 5.2 angstrom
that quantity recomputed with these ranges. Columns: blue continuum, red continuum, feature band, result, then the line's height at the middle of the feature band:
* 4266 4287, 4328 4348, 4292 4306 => 2.5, 17.2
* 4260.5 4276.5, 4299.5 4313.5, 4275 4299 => -1.8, 15.3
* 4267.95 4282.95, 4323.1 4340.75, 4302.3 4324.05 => 1.8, 16.9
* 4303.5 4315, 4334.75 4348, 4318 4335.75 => -3.0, 14.9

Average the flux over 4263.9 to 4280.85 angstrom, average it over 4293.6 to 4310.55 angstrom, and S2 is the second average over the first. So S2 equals 0.8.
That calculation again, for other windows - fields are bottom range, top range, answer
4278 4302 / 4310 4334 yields 1.07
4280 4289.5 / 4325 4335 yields 1.04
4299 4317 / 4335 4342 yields 1.08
